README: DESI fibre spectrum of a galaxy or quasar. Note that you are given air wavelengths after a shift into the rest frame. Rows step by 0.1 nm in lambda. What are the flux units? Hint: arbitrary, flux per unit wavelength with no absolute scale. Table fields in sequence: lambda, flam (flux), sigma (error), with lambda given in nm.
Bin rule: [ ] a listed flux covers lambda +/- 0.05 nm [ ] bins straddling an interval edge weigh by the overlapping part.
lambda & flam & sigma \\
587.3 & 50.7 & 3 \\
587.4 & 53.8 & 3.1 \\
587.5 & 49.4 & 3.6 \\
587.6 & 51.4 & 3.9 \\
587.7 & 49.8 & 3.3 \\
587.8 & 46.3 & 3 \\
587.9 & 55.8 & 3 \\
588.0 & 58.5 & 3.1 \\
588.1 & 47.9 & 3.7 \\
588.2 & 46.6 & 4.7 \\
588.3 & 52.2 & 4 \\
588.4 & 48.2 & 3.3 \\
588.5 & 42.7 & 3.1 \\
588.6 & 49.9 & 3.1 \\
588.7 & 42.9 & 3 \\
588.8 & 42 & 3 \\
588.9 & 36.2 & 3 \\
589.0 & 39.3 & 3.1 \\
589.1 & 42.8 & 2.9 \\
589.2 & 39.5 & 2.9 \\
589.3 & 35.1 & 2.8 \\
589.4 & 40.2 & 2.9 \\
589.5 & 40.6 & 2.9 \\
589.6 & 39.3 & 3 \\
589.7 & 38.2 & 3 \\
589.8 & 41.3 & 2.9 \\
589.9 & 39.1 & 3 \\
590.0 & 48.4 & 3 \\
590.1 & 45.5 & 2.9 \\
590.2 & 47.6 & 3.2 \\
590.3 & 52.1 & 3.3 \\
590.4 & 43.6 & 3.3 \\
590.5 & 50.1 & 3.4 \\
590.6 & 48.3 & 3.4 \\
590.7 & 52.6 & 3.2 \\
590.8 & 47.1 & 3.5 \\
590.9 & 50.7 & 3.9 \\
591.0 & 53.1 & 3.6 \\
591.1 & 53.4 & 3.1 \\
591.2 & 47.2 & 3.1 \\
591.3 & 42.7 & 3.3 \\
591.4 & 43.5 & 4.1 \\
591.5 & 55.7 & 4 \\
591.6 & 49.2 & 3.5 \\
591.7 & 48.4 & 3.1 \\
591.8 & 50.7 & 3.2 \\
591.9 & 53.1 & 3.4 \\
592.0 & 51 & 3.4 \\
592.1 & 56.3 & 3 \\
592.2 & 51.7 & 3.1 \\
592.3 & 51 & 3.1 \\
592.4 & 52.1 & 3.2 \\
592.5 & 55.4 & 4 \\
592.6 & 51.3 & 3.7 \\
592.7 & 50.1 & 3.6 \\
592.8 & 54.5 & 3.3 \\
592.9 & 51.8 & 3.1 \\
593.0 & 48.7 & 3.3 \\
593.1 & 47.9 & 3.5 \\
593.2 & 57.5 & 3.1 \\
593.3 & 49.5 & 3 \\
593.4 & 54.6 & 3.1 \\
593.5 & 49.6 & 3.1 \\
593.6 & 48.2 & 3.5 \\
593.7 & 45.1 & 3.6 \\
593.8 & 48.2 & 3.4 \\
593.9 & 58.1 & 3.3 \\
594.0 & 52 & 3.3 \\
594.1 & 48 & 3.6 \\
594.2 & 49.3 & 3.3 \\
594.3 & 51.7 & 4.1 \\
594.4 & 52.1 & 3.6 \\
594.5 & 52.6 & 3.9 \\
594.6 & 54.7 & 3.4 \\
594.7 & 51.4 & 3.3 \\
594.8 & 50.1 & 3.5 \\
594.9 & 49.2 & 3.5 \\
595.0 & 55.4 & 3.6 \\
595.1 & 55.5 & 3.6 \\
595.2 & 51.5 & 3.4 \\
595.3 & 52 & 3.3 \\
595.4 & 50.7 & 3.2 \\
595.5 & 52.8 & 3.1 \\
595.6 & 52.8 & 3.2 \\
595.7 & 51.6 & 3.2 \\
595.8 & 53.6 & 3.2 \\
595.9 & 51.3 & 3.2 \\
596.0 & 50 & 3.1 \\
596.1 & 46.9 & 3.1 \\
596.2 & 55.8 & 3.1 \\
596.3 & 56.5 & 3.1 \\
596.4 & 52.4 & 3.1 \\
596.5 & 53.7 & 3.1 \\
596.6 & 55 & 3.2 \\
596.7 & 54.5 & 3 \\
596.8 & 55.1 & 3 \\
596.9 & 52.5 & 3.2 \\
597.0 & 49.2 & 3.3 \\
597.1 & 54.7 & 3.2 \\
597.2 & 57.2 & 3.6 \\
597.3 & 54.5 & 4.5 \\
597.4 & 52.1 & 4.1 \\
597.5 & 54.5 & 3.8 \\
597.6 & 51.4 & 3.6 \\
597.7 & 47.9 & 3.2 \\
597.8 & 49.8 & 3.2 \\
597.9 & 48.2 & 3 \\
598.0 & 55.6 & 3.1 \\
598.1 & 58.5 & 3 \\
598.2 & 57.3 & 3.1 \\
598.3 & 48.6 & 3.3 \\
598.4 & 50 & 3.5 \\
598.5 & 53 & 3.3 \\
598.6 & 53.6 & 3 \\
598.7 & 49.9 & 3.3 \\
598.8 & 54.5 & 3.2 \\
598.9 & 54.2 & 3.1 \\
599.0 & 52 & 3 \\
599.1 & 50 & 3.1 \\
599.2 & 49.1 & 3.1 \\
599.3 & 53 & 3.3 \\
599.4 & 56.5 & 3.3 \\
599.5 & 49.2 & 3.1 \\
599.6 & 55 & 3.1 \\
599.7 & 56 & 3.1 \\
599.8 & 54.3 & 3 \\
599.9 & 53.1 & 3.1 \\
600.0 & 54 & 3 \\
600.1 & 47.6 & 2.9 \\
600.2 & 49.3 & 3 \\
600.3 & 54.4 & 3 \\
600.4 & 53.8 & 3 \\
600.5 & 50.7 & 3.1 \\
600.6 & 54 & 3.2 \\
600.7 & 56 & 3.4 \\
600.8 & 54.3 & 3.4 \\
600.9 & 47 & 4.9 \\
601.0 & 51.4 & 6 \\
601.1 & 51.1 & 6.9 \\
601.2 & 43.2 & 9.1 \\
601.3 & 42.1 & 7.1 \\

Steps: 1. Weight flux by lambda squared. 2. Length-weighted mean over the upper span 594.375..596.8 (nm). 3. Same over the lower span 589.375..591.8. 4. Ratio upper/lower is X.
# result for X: 1.1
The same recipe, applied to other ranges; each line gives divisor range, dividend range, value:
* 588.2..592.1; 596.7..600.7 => 1.18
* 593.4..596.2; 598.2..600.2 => 1.03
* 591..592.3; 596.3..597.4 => 1.09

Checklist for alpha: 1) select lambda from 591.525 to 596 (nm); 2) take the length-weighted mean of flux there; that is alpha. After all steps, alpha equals 51.6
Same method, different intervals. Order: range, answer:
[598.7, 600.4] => 52.6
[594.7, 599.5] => 52.6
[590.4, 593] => 50.7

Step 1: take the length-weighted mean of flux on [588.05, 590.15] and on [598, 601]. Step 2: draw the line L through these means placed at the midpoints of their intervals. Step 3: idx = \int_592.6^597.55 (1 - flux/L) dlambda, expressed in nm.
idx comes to -0.38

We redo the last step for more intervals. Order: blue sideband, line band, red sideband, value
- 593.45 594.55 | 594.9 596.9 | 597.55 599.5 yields -0.07 nm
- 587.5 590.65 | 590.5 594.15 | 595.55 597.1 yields -0.16 nm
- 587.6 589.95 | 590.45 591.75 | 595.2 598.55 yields -0.08 nm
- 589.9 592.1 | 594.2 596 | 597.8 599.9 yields -0.04 nm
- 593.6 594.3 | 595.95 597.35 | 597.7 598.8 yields -0.05 nm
